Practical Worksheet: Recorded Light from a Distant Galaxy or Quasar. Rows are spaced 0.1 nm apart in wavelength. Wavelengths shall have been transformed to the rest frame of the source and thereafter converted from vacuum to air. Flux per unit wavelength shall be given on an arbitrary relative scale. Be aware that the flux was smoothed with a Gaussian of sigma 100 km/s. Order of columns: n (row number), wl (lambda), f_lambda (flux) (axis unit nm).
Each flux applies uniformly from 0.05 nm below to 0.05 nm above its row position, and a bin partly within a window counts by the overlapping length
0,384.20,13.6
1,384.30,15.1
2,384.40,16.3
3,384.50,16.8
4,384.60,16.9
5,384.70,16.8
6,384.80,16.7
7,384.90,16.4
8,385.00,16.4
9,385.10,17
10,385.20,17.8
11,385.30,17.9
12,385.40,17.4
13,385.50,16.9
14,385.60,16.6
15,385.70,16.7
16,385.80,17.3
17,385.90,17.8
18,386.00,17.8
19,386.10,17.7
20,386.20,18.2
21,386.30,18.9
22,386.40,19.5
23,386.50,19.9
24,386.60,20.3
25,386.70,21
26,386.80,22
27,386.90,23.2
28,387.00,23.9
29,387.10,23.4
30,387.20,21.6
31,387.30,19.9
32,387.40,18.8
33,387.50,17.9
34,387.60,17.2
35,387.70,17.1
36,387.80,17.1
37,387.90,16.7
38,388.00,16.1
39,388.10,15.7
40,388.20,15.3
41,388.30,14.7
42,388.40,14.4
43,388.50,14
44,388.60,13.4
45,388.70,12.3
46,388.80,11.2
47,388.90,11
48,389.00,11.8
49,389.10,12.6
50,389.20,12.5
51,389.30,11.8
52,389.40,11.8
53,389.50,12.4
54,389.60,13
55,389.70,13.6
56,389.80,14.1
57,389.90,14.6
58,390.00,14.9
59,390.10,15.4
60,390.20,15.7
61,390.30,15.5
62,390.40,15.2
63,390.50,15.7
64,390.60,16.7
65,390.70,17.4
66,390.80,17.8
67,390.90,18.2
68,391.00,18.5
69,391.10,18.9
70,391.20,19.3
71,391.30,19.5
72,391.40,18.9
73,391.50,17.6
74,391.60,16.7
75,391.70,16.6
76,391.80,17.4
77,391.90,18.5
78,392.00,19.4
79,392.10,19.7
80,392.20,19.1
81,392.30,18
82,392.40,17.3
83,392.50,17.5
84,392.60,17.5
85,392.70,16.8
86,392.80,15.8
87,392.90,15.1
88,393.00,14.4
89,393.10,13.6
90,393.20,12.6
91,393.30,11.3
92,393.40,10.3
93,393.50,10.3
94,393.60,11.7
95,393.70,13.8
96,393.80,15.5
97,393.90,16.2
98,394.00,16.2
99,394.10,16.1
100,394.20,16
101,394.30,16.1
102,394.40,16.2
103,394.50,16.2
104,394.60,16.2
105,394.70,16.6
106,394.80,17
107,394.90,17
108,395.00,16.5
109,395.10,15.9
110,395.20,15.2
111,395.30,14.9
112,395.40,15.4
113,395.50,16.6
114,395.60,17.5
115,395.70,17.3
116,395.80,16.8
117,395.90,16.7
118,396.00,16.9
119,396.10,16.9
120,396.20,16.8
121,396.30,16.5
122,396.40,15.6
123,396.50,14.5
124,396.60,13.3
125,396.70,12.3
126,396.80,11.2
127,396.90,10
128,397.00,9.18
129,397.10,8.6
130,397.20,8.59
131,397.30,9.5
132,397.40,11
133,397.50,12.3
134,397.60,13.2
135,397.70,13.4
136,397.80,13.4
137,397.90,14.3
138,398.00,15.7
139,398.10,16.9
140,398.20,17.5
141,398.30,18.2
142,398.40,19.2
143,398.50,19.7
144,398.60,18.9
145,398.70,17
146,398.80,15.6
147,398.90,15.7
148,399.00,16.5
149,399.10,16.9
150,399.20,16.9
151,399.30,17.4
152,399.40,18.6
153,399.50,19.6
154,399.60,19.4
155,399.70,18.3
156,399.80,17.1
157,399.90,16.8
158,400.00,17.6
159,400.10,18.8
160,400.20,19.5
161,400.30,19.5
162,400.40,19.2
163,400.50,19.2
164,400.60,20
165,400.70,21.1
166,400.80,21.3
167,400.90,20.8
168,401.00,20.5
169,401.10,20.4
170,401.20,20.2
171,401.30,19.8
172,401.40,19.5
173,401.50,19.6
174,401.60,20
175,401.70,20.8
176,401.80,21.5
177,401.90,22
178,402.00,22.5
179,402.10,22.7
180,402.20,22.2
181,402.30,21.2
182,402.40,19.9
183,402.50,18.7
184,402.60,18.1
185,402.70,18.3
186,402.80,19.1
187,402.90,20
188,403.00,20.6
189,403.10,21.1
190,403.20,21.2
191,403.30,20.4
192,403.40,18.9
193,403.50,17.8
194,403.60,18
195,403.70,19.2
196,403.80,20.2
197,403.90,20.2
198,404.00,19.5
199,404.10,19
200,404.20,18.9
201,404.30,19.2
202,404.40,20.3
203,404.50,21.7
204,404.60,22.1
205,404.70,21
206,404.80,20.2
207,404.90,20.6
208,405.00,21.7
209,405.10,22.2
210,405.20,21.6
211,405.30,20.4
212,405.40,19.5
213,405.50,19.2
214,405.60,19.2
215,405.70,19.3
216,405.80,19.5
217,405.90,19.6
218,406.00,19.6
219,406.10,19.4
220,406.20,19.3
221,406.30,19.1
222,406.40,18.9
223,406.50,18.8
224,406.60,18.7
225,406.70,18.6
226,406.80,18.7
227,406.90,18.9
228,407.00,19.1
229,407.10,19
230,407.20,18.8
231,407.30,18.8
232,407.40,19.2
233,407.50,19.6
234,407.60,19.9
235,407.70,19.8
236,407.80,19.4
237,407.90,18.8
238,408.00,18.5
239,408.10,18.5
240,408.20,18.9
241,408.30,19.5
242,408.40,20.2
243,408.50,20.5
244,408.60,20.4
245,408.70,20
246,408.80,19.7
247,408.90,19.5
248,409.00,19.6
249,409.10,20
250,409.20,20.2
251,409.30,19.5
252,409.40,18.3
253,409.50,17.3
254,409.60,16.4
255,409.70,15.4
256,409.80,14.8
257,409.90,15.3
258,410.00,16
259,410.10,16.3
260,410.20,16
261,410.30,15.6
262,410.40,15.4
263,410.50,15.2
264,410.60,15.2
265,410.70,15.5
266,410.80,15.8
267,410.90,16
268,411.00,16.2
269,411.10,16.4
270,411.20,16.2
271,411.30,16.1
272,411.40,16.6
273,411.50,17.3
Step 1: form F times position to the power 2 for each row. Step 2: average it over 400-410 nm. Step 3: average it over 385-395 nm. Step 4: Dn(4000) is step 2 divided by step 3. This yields 1.29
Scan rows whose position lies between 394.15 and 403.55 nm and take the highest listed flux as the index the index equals 22.7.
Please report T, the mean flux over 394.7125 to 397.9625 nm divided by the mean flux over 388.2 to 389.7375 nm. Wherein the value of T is 1.11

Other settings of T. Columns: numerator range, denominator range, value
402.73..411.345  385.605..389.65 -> 1.13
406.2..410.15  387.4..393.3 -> 1.19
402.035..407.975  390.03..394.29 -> 1.21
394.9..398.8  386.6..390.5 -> 0.93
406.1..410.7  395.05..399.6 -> 1.20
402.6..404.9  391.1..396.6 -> 1.23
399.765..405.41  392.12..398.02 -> 1.36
